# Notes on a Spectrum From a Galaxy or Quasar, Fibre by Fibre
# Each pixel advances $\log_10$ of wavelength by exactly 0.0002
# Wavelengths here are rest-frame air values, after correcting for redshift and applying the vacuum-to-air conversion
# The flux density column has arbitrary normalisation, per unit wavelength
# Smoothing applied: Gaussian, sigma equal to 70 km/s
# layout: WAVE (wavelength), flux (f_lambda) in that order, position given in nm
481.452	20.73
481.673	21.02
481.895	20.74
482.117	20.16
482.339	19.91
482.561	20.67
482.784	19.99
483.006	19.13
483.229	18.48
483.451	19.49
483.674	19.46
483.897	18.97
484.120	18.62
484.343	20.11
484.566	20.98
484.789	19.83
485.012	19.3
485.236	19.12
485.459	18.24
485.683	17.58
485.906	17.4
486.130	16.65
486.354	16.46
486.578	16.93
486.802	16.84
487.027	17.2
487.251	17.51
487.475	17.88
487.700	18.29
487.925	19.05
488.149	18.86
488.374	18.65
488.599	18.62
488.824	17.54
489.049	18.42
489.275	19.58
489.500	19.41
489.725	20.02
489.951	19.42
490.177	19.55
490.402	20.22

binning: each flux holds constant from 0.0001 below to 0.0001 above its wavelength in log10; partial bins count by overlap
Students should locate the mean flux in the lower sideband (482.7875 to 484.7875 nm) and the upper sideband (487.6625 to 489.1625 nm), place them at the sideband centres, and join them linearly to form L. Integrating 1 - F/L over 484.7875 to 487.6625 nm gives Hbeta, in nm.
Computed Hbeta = 0.191 nm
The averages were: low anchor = 19.5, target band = 17.7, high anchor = 18.5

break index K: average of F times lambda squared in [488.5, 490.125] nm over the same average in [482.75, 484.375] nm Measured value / 1.0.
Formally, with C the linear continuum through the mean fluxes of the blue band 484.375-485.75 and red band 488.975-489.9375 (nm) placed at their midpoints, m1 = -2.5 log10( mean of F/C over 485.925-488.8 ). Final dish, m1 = 0.09 mag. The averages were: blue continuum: 19.3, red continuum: 19.4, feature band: 17.7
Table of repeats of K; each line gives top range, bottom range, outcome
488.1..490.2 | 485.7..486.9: 1.14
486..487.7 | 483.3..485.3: 0.89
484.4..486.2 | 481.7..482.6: 0.93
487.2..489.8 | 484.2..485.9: 0.99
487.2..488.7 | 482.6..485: 0.96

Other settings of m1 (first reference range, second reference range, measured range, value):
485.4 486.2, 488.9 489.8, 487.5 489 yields 0.01 mag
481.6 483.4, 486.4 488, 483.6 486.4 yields 0.00 mag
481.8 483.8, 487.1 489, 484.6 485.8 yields 0.01 mag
